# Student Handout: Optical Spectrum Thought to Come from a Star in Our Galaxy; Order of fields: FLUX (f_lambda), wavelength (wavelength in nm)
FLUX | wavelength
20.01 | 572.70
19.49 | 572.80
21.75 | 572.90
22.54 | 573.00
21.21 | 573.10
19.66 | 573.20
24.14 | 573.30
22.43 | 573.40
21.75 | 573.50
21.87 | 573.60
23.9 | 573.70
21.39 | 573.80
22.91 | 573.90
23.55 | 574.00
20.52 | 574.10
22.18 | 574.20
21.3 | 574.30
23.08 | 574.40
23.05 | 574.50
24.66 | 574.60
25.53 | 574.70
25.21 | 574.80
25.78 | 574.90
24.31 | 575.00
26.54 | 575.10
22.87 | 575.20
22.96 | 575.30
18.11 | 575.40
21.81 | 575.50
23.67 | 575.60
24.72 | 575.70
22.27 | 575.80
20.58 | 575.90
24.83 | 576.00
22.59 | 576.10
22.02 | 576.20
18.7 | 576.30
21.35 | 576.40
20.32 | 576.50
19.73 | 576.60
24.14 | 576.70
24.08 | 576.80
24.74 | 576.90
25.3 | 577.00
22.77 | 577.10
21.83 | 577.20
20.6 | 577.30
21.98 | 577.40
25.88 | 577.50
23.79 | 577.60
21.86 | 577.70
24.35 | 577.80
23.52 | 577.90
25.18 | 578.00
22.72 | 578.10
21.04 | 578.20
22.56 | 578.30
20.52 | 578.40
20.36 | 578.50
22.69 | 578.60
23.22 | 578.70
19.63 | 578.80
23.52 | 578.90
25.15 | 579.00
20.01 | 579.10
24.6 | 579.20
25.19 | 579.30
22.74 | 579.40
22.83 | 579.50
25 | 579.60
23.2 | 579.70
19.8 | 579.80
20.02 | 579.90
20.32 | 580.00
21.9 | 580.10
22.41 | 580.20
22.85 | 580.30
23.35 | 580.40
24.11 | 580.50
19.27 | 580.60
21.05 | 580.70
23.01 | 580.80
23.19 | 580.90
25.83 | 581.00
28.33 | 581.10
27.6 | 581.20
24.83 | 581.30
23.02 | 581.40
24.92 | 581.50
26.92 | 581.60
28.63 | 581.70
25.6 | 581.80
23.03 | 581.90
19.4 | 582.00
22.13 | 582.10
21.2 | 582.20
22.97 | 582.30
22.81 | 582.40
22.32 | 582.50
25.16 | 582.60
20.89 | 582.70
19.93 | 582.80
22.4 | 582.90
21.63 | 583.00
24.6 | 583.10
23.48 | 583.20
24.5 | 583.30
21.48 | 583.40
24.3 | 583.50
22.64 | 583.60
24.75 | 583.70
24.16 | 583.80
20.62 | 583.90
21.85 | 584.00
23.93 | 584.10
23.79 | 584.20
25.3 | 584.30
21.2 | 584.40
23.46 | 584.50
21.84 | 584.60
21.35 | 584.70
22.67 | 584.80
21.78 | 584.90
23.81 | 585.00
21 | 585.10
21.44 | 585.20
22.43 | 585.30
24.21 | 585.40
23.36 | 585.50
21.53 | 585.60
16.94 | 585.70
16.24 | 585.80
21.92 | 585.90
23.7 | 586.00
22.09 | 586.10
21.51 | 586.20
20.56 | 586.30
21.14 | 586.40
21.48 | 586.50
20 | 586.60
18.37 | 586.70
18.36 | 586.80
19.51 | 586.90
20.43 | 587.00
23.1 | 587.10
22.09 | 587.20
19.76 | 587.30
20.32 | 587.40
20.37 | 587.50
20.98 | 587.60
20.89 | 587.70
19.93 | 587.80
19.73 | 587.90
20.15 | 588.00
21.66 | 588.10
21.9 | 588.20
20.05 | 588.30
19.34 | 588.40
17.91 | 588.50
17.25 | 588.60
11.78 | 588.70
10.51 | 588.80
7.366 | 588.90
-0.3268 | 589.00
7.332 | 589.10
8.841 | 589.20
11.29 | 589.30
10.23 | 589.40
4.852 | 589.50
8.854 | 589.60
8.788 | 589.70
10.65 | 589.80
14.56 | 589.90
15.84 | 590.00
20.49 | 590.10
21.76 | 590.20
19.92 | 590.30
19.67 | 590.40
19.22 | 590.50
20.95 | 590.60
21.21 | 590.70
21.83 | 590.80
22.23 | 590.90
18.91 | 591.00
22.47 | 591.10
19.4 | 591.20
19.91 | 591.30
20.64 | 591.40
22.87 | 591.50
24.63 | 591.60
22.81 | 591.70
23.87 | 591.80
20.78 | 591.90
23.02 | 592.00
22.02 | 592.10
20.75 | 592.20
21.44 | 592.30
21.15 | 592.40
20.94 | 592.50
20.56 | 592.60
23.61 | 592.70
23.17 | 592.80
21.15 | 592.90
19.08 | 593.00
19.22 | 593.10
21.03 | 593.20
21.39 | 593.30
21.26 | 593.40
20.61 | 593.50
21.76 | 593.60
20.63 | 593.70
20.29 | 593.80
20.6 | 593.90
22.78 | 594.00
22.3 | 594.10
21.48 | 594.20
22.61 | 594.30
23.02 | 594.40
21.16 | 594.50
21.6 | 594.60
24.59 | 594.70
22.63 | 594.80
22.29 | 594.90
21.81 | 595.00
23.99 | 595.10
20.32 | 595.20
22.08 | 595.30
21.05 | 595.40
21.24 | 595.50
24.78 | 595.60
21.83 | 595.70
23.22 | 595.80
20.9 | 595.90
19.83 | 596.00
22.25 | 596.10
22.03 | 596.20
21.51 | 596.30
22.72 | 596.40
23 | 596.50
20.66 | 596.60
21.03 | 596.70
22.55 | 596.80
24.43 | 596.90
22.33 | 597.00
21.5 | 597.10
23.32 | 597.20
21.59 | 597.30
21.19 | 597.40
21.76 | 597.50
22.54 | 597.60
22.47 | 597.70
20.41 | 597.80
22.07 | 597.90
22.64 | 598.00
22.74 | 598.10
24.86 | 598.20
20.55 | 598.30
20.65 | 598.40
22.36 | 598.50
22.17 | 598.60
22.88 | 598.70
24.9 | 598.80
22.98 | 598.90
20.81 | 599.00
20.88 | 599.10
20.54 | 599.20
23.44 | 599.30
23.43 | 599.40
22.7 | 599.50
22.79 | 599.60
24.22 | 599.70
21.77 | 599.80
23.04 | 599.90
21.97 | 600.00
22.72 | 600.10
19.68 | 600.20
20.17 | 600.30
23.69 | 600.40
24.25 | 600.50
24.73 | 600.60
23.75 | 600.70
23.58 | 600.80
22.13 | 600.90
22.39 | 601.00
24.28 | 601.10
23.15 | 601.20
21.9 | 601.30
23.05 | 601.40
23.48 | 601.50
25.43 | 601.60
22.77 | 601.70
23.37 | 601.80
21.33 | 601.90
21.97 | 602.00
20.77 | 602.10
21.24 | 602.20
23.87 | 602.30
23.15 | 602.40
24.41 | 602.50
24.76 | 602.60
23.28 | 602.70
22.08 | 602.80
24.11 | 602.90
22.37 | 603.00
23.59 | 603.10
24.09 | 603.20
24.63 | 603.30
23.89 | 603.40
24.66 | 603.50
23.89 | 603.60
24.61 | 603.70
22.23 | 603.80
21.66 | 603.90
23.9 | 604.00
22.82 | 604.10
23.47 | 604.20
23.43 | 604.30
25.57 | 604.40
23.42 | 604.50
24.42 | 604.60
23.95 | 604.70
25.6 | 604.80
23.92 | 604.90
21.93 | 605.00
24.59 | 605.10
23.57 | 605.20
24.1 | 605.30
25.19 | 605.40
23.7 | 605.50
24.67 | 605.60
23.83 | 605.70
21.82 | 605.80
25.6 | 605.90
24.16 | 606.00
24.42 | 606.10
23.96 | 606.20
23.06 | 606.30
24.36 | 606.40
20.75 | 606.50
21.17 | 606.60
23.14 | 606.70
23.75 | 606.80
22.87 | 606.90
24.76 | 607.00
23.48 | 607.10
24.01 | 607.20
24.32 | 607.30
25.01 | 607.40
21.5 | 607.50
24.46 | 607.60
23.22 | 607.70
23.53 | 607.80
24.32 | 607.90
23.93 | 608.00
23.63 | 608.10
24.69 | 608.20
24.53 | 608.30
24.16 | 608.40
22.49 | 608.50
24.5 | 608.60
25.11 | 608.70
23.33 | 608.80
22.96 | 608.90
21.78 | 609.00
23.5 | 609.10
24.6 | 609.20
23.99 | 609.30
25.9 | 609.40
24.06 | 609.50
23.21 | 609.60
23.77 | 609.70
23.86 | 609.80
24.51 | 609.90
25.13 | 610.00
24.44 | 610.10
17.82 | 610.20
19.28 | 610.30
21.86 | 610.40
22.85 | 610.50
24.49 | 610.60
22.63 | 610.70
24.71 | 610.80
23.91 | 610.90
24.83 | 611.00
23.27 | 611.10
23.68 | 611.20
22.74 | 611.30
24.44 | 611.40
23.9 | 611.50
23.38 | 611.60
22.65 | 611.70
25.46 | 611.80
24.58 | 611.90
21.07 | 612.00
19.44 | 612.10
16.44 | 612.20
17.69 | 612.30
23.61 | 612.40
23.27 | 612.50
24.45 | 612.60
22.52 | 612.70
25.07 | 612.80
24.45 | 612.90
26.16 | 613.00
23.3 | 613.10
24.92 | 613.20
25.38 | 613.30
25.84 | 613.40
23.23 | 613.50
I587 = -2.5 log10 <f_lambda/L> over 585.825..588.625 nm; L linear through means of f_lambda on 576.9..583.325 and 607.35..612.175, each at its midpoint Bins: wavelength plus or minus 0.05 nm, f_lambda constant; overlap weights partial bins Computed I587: 0.13 mag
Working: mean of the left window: 23.1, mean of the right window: 23.4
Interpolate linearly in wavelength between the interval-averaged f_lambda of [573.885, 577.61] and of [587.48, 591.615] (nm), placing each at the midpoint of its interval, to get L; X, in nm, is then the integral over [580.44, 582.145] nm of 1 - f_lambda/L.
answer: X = -0.31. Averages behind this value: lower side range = 22.9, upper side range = 16.7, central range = 24.2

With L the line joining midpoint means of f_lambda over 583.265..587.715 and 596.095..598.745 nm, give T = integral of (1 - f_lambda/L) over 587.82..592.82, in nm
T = 0.95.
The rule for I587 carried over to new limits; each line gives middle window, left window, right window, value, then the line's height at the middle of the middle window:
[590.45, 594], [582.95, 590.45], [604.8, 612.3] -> -0.057 mag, 20.2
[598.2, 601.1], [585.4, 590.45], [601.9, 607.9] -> -0.044 mag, 21.6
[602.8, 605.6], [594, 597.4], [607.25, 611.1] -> -0.034 mag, 23.1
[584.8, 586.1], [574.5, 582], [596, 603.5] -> 0.067 mag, 23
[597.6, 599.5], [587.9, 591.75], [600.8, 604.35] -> -0.059 mag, 21.1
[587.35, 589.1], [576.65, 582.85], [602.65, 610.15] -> 0.357 mag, 23.3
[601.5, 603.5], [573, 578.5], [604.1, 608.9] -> 0.018 mag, 23.7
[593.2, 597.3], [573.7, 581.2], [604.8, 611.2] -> 0.064 mag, 23.3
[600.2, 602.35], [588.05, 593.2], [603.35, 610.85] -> -0.062 mag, 21.6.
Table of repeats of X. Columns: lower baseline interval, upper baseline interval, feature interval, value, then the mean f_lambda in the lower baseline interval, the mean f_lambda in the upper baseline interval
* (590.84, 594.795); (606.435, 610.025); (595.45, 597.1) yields -0.004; 21.6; 23.7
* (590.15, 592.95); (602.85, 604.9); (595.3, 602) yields 0.116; 21.5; 23.8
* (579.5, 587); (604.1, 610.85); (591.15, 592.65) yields 0.083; 22.5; 23.6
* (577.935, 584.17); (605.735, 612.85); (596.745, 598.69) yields 0.082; 23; 23.3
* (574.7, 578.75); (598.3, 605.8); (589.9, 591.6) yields 0.192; 22.8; 23.1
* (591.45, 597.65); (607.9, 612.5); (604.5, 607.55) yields -0.116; 21.9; 23.2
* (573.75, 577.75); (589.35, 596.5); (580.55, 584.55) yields -0.271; 22.8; 20.5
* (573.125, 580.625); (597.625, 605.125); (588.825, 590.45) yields 0.781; 22.7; 23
